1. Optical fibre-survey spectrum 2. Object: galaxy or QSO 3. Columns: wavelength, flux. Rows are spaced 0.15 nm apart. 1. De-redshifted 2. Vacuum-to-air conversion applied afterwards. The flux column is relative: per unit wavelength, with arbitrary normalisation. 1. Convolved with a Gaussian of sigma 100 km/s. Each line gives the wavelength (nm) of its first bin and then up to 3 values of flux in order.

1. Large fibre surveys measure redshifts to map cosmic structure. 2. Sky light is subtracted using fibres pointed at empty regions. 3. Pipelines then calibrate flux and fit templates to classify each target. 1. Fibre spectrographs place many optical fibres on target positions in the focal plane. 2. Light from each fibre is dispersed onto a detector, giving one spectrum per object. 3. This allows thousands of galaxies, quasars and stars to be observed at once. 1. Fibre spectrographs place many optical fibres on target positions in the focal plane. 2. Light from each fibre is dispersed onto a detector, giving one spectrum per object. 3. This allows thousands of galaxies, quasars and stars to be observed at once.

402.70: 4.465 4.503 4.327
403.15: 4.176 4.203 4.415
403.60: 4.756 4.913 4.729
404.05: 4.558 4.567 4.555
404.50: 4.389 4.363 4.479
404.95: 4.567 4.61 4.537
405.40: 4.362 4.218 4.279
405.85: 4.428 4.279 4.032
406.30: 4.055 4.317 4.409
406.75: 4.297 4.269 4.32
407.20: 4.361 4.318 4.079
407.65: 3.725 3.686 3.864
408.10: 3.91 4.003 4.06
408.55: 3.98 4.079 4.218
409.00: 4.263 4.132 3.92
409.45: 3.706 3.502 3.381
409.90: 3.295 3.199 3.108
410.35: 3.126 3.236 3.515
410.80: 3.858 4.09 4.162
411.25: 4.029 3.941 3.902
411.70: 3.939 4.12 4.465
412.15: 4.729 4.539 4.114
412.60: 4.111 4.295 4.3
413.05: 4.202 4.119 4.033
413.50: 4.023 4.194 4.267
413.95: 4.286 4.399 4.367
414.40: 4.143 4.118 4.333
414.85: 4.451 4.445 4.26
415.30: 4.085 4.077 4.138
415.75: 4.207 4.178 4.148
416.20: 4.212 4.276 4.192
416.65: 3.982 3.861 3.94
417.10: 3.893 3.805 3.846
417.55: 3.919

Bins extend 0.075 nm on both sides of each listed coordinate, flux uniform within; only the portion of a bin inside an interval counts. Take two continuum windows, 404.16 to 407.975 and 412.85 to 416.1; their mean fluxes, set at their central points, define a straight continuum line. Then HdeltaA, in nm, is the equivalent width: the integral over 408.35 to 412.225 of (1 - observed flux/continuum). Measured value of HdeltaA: 0.37 nm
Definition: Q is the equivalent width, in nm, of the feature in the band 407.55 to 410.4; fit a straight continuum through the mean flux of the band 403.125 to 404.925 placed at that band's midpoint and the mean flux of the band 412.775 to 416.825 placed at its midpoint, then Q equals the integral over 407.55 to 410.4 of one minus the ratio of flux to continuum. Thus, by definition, 0.40 nm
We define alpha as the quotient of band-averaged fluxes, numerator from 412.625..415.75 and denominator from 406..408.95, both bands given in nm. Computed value 1.03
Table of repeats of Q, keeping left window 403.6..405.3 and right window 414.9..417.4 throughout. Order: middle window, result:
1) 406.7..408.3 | 0.14 nm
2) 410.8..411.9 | 0.07 nm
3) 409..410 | 0.16 nm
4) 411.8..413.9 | -0.01 nm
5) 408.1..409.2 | 0.08 nm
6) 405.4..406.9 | 0.08 nm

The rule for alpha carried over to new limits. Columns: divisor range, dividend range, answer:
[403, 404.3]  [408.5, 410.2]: 0.83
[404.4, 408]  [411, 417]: 0.98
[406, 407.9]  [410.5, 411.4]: 0.93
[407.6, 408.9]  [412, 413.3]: 1.09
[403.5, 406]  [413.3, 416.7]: 0.93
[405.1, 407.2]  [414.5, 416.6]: 0.98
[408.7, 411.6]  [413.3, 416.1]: 1.13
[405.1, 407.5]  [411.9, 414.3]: 0.99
